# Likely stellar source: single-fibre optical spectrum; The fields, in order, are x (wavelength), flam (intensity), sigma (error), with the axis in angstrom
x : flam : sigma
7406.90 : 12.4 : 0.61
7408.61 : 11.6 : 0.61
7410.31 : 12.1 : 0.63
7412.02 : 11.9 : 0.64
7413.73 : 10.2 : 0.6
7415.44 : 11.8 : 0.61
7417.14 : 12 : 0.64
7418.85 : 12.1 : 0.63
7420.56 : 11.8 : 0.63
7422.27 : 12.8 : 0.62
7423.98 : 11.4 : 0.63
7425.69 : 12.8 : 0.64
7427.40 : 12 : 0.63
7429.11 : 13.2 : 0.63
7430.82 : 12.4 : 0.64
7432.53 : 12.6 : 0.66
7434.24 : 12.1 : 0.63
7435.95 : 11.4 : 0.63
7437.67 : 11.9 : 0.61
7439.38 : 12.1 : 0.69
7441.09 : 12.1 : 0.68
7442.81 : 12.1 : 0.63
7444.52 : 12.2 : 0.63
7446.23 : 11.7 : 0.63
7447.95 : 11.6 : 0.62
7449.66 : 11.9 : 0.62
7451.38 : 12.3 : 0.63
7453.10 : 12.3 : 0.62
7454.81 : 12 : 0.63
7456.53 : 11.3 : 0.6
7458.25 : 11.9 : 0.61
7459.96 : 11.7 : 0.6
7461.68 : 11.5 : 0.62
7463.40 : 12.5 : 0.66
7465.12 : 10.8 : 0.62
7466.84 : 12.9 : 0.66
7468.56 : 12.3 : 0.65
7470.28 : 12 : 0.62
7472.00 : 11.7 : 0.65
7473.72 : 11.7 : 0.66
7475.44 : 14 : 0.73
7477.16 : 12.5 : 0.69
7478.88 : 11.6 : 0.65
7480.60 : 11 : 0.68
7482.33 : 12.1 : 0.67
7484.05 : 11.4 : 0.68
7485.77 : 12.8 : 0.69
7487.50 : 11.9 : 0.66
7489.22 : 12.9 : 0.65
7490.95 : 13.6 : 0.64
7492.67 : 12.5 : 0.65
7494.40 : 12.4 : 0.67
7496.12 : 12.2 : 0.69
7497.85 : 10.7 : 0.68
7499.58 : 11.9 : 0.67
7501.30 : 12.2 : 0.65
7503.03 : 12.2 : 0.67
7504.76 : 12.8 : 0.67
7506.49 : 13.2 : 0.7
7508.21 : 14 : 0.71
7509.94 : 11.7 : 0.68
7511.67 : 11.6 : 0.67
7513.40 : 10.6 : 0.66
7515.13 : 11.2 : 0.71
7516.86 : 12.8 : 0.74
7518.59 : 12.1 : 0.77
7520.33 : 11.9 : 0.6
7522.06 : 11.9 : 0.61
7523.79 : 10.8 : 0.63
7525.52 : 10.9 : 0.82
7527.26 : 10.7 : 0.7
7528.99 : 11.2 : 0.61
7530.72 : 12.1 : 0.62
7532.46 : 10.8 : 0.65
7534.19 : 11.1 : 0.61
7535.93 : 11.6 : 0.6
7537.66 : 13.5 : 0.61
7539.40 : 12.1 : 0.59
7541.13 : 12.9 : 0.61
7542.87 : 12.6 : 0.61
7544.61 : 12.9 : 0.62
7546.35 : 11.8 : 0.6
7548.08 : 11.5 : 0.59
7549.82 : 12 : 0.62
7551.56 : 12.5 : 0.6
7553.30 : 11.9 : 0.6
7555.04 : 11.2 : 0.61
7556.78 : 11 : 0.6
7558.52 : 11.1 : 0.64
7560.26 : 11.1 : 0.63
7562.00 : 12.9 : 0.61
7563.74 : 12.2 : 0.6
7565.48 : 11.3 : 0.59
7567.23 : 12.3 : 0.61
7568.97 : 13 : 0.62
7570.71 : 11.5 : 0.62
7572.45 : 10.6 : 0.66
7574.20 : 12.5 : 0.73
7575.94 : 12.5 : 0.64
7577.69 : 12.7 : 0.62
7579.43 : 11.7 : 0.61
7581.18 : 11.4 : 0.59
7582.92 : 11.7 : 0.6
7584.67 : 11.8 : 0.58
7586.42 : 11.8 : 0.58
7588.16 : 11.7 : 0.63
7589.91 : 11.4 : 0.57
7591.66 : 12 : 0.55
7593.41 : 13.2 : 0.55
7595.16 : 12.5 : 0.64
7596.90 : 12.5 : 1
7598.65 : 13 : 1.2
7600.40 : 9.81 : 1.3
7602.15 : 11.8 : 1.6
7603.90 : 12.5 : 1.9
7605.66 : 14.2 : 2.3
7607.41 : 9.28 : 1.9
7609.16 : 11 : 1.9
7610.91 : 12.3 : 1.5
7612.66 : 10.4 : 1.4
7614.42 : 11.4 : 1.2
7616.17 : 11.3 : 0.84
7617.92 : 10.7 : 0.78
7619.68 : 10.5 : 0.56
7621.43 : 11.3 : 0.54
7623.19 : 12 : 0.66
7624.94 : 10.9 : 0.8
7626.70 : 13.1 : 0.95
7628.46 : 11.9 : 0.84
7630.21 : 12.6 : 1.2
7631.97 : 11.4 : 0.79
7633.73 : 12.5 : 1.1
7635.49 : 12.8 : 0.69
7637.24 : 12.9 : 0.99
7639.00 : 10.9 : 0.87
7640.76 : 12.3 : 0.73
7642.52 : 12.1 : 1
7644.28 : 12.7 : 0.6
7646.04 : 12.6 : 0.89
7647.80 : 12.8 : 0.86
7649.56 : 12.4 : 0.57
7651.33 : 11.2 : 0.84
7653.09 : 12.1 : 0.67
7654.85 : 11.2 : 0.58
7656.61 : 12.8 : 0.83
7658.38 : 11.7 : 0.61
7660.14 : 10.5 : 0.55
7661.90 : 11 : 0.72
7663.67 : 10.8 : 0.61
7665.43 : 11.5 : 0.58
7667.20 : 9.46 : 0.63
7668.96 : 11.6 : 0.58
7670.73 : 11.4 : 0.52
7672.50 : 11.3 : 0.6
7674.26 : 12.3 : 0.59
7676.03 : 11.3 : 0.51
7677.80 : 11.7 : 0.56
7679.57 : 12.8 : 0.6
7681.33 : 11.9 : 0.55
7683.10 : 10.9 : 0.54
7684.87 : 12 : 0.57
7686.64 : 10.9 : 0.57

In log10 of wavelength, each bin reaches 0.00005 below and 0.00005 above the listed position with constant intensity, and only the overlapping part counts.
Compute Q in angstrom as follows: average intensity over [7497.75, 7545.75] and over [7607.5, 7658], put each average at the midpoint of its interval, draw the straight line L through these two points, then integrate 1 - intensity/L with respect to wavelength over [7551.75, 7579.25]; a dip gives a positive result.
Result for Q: 0.1 angstrom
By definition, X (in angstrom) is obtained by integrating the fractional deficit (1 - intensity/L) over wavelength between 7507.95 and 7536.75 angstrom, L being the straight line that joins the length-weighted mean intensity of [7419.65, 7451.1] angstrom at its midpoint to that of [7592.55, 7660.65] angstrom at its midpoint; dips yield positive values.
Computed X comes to 1.1 angstrom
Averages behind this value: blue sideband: 12.1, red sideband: 11.9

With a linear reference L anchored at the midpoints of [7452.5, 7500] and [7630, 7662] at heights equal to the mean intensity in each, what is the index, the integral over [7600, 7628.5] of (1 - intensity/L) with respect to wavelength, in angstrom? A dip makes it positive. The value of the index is 1.4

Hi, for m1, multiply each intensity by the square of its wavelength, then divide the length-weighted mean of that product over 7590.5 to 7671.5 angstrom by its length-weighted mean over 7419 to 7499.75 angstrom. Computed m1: 1.02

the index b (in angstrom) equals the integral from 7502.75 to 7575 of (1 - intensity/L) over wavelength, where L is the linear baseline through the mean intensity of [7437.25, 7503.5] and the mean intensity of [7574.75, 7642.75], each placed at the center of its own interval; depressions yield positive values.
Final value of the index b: 0.4 angstrom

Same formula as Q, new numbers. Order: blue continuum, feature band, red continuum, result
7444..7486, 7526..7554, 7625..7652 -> 0.36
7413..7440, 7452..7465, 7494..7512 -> 0.34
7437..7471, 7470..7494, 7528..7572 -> -0.67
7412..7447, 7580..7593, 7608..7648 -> 0.13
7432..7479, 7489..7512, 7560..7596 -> -0.78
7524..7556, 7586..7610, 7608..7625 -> -1.24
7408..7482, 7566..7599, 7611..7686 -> -0.78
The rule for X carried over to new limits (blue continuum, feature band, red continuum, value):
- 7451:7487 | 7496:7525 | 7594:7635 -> -0.11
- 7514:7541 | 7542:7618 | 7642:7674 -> -1.22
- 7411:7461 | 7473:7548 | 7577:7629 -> -1.16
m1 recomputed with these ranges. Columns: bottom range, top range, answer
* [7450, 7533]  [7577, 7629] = 1.01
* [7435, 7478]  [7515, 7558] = 1.00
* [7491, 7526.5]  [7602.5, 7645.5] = 1.01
